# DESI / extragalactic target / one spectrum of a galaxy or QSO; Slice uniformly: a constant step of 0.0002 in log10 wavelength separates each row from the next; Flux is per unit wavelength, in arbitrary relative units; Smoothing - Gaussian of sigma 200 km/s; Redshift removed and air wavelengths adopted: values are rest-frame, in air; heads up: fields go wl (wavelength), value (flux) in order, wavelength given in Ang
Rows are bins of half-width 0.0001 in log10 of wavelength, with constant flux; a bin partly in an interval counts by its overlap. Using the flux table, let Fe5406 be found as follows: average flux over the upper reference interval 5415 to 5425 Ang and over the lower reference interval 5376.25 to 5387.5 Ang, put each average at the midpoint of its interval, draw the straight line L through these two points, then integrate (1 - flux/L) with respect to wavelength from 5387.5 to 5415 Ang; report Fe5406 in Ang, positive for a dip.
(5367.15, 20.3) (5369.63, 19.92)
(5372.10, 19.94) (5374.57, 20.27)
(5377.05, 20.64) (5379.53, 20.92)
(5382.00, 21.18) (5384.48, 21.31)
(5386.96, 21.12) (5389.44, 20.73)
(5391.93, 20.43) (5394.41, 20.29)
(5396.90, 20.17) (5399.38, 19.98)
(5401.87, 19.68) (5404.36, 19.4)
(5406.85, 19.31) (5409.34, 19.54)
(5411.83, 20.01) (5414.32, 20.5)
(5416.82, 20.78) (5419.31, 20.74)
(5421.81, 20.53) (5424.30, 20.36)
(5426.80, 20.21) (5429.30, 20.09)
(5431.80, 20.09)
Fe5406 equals 1.1 Ang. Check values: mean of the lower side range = 21.1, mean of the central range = 20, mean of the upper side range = 20.6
